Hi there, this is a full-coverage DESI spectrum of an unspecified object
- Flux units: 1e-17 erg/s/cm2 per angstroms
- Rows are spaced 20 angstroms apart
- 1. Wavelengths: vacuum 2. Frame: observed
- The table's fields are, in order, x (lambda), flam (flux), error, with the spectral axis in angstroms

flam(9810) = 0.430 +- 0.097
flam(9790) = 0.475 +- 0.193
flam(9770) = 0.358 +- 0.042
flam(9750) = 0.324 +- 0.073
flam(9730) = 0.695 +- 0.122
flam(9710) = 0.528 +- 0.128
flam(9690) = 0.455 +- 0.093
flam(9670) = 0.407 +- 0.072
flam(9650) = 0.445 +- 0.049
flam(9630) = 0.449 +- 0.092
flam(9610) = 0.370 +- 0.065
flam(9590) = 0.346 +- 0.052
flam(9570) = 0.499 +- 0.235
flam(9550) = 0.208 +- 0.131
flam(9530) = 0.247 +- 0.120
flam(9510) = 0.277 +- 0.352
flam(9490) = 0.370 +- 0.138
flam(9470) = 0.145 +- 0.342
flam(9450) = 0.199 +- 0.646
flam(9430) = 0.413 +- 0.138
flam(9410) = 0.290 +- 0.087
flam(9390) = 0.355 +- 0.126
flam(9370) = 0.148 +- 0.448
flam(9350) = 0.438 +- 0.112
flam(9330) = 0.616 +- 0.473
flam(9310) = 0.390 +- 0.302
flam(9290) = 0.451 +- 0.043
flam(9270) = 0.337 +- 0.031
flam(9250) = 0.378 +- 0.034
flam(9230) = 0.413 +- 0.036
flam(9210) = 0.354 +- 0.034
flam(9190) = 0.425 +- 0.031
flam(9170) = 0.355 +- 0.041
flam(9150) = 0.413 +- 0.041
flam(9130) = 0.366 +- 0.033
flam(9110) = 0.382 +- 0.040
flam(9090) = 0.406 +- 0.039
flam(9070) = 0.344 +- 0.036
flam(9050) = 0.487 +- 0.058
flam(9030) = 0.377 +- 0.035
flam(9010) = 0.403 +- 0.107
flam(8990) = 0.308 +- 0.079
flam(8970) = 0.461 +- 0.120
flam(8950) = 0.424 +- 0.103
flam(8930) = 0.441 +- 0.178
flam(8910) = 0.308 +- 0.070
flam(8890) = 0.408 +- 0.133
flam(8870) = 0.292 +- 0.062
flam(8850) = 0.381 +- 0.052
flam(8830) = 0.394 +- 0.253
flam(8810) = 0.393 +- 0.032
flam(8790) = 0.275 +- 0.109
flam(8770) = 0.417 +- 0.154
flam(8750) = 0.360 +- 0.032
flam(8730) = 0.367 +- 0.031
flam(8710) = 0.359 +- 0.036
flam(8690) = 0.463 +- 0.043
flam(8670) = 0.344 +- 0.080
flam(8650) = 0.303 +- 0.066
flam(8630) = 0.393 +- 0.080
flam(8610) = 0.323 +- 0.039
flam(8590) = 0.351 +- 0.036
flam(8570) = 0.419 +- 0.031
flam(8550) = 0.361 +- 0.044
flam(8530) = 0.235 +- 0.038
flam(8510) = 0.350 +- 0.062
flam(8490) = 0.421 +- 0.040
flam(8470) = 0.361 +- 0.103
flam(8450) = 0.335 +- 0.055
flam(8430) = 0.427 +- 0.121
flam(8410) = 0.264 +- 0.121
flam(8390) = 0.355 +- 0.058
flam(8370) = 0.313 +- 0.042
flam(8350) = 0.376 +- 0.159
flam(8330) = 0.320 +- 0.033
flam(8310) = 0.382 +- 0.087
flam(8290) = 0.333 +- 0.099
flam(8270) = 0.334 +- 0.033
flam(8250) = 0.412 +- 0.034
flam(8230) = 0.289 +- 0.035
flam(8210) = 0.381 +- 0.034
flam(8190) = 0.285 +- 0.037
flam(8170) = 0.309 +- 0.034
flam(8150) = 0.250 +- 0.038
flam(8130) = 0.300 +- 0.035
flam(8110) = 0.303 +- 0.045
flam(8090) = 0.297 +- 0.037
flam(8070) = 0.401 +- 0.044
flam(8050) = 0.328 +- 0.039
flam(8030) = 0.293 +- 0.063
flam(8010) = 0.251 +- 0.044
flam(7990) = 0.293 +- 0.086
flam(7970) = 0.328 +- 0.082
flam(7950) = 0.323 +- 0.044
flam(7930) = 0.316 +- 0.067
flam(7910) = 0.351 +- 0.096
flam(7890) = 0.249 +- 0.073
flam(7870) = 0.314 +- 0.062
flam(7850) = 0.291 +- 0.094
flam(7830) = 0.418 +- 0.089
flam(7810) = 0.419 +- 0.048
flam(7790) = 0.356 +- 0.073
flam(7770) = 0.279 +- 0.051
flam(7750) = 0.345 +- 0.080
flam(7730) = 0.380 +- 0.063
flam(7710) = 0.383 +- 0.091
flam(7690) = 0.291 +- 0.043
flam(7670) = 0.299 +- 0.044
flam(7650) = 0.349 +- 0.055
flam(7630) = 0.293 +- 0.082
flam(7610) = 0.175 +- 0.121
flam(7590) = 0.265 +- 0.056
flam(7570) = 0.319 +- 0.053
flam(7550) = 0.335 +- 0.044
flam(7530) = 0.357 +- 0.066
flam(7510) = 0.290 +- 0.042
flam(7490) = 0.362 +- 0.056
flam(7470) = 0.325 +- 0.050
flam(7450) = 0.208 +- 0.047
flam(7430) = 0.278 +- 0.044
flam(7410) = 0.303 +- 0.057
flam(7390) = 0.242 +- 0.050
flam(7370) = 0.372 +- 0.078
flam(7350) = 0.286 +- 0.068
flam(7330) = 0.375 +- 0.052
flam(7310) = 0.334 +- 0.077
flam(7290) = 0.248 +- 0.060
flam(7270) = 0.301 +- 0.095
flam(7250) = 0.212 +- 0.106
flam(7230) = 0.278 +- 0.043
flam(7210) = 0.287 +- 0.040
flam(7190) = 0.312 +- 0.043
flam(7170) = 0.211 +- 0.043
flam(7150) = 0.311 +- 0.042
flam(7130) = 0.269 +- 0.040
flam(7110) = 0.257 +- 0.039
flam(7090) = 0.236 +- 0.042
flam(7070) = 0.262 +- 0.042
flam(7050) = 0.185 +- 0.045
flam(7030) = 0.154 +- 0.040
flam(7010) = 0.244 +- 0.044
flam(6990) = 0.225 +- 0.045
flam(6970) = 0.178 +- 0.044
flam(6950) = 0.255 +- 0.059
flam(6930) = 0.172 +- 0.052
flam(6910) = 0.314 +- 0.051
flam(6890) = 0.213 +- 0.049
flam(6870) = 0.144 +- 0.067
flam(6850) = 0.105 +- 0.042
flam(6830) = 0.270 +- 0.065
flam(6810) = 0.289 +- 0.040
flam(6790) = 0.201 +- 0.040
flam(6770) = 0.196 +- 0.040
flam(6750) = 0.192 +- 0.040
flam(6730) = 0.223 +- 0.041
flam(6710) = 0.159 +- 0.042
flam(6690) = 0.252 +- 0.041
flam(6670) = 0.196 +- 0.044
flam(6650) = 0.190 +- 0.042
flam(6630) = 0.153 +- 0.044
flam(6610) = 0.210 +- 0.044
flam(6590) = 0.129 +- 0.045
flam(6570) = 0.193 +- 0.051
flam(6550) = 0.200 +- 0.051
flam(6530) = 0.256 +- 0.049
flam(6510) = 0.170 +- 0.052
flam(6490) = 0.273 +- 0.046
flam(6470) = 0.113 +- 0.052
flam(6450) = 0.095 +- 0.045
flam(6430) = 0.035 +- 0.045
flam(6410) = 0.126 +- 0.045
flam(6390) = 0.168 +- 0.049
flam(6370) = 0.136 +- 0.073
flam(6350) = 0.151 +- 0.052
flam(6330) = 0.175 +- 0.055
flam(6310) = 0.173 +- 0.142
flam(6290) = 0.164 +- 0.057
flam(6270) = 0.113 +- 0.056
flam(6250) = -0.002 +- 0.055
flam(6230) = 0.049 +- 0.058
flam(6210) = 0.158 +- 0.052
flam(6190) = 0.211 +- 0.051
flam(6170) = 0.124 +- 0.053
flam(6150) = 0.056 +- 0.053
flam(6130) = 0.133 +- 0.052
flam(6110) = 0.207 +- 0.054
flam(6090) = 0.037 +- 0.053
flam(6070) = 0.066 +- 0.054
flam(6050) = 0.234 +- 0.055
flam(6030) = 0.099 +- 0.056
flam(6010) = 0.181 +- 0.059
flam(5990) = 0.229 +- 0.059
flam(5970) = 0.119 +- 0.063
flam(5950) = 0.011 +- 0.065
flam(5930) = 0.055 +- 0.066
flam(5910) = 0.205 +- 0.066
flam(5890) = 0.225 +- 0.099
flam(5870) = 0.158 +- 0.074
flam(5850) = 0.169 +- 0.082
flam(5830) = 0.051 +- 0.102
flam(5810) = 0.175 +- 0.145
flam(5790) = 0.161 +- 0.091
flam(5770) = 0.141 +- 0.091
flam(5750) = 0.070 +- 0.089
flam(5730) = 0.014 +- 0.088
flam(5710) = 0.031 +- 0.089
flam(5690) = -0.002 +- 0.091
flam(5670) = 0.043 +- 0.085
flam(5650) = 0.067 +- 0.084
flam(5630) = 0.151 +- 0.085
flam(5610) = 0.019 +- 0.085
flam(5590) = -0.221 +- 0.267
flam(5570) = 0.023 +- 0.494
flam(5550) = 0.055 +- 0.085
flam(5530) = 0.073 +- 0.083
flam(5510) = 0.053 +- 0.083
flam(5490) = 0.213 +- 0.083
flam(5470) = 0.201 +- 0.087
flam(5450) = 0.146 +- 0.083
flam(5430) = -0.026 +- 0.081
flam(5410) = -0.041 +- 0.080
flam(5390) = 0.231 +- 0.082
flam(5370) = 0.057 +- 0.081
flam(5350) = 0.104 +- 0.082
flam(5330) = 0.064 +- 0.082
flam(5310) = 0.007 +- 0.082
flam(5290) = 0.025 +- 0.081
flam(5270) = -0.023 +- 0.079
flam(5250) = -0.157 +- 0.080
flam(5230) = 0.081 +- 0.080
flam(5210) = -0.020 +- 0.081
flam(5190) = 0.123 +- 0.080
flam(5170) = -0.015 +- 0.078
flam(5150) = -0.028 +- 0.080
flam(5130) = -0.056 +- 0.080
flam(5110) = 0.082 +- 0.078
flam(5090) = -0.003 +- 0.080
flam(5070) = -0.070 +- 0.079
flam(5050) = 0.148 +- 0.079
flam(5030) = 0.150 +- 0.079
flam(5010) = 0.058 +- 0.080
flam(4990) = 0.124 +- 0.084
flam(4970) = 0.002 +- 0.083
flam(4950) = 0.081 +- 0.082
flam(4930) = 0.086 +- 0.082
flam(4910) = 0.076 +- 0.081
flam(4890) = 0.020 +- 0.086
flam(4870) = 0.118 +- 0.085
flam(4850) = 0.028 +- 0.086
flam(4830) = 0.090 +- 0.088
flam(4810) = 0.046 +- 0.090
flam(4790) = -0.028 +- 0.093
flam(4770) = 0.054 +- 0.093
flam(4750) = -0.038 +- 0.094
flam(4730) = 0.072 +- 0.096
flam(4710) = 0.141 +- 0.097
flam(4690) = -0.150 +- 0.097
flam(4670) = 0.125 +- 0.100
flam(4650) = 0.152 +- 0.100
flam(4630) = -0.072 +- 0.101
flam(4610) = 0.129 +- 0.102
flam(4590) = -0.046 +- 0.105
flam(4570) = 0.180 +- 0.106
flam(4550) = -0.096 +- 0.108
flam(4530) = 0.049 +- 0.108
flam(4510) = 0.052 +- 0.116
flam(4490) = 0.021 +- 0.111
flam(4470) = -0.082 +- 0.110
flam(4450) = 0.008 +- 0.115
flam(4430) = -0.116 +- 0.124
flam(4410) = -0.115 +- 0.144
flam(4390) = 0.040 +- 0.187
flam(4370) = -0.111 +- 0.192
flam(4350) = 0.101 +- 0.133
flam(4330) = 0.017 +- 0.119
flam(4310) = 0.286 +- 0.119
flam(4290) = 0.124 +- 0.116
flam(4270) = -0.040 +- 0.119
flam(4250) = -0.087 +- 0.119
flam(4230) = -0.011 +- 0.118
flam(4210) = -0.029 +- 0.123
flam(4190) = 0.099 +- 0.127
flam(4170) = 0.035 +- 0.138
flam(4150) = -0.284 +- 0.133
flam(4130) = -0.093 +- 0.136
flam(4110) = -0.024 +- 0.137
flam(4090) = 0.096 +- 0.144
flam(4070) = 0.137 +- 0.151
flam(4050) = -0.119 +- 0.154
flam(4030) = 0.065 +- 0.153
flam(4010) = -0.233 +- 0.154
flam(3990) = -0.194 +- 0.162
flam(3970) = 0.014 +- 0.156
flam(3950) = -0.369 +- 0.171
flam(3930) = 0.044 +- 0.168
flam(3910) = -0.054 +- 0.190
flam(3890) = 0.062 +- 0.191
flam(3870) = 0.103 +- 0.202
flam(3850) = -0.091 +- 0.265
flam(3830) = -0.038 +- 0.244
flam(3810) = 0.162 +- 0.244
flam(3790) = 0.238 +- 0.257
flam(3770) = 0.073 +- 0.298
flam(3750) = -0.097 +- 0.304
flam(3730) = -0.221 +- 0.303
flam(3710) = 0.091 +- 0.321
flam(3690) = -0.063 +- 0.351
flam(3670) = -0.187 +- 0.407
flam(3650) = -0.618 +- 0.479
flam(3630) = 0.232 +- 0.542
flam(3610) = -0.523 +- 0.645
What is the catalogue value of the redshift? 0.62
